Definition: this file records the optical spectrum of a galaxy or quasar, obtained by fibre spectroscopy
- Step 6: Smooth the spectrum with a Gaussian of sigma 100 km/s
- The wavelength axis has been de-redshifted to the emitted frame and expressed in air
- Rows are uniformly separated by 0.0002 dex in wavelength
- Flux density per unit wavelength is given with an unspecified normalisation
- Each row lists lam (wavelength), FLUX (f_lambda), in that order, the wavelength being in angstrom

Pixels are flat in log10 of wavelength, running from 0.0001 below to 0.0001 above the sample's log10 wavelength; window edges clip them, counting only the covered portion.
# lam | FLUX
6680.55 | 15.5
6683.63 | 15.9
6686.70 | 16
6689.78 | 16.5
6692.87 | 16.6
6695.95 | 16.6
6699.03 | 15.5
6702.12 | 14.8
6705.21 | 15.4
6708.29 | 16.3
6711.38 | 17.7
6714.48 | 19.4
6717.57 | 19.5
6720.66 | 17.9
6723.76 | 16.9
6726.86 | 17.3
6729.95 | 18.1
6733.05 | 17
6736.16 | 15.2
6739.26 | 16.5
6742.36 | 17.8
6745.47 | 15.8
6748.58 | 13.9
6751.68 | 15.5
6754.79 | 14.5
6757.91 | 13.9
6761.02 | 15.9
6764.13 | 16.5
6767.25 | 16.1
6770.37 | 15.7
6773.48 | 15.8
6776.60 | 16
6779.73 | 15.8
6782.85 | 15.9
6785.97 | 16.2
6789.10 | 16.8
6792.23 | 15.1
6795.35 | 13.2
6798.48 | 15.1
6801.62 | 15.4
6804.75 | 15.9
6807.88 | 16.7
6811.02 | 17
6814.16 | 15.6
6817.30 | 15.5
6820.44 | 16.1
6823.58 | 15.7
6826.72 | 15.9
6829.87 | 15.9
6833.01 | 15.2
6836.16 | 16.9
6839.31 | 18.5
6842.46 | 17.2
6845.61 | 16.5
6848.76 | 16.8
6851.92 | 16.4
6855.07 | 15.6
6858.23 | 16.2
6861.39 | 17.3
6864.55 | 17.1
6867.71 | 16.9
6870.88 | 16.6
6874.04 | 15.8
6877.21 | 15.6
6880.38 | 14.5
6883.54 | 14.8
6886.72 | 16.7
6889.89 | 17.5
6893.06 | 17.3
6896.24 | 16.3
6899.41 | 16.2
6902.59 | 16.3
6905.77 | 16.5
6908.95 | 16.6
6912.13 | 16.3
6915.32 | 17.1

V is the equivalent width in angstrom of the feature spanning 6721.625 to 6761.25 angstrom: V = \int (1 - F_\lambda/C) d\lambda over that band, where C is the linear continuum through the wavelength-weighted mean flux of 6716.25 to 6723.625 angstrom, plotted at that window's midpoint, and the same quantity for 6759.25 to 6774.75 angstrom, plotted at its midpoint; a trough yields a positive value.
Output 2.8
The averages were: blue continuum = 18.3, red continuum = 16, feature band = 16.1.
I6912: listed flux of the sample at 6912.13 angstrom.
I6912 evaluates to 16.3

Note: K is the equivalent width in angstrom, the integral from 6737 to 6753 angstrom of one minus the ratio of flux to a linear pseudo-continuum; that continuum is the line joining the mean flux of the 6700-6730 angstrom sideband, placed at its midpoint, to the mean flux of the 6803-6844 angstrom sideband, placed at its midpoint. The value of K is 1.1 angstrom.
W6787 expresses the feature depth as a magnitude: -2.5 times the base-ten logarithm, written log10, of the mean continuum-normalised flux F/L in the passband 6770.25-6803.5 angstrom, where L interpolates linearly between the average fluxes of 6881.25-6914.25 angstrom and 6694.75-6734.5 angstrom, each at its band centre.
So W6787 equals 0.09 mag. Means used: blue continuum 17.1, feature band 15.5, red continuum 16.4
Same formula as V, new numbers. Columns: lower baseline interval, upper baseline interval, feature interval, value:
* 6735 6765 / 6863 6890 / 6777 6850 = -1.0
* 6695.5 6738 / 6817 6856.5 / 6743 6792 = 3.1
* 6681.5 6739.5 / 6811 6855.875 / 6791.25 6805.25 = 1.4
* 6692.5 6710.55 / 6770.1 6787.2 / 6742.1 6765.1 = 0.9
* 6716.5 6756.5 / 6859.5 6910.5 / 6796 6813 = 0.6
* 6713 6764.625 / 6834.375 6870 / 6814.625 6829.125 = 0.8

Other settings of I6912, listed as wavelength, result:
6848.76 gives 16.8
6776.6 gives 16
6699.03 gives 15.5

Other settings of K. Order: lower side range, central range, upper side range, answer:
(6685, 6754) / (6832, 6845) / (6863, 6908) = -0.5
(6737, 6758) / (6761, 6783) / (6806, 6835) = -0.4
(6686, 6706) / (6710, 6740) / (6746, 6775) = -3.7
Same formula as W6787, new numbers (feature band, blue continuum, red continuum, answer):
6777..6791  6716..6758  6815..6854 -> 0.021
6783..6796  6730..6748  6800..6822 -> 0.042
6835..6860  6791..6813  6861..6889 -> -0.058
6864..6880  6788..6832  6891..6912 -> 0.004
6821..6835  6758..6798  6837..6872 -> 0.046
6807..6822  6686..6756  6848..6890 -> 0.013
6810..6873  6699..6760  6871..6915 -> -0.009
